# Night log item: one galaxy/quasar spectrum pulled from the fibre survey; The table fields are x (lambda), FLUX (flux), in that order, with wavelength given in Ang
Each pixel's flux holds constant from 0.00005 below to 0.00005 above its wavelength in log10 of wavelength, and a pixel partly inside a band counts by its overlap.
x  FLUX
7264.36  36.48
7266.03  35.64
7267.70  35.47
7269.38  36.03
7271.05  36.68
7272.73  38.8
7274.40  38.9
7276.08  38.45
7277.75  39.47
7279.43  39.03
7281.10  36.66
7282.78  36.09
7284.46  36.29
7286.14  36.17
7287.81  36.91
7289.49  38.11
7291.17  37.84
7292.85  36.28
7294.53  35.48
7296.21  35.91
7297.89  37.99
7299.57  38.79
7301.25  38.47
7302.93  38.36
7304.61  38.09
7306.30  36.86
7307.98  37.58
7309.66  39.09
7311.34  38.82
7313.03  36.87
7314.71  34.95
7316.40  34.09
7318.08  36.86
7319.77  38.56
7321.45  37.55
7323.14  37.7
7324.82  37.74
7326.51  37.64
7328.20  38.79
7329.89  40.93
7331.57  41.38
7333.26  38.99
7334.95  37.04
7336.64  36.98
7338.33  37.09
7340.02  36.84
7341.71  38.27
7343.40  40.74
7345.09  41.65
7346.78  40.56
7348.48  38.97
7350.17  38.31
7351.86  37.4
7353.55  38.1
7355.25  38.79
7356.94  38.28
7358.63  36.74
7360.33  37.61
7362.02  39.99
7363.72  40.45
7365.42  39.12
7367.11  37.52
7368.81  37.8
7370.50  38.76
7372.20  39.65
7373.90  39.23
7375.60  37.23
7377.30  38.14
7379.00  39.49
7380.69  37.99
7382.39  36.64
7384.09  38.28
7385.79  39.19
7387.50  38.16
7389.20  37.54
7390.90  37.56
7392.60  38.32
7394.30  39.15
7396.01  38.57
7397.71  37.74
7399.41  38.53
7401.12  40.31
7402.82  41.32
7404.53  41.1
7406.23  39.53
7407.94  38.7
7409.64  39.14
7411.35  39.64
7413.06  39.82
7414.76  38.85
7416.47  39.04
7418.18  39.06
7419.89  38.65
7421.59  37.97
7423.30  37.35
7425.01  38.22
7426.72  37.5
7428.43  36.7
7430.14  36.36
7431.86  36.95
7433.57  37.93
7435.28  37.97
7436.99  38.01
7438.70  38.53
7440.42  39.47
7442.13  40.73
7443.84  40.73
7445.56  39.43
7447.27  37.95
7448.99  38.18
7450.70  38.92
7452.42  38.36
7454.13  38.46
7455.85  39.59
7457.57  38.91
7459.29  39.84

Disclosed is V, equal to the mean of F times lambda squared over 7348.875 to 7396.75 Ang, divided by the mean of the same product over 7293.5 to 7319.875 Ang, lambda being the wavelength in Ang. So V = 1.0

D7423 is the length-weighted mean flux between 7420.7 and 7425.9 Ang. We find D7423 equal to 37.9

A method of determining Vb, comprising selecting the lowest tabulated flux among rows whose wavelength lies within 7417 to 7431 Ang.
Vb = 36.36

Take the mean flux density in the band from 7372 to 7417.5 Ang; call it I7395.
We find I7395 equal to 38.8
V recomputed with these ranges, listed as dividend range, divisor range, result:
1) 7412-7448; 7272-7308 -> 1.06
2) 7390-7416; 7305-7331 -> 1.07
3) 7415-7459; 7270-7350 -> 1.05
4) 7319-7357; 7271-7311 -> 1.04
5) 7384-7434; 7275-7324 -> 1.06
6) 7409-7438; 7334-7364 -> 1.01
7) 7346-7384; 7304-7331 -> 1.03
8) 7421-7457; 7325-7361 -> 1.02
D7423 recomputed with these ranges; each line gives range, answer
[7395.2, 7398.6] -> 38.2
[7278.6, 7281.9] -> 37.9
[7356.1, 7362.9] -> 38.2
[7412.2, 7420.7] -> 39.1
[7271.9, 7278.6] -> 38.9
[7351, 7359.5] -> 37.9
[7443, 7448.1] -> 39.4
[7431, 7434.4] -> 37.4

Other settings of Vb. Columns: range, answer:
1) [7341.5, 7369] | 36.74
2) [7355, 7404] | 36.64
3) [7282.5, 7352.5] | 34.09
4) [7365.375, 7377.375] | 37.23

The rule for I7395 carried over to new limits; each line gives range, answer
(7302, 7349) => 38.2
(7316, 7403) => 38.5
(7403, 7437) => 38.5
